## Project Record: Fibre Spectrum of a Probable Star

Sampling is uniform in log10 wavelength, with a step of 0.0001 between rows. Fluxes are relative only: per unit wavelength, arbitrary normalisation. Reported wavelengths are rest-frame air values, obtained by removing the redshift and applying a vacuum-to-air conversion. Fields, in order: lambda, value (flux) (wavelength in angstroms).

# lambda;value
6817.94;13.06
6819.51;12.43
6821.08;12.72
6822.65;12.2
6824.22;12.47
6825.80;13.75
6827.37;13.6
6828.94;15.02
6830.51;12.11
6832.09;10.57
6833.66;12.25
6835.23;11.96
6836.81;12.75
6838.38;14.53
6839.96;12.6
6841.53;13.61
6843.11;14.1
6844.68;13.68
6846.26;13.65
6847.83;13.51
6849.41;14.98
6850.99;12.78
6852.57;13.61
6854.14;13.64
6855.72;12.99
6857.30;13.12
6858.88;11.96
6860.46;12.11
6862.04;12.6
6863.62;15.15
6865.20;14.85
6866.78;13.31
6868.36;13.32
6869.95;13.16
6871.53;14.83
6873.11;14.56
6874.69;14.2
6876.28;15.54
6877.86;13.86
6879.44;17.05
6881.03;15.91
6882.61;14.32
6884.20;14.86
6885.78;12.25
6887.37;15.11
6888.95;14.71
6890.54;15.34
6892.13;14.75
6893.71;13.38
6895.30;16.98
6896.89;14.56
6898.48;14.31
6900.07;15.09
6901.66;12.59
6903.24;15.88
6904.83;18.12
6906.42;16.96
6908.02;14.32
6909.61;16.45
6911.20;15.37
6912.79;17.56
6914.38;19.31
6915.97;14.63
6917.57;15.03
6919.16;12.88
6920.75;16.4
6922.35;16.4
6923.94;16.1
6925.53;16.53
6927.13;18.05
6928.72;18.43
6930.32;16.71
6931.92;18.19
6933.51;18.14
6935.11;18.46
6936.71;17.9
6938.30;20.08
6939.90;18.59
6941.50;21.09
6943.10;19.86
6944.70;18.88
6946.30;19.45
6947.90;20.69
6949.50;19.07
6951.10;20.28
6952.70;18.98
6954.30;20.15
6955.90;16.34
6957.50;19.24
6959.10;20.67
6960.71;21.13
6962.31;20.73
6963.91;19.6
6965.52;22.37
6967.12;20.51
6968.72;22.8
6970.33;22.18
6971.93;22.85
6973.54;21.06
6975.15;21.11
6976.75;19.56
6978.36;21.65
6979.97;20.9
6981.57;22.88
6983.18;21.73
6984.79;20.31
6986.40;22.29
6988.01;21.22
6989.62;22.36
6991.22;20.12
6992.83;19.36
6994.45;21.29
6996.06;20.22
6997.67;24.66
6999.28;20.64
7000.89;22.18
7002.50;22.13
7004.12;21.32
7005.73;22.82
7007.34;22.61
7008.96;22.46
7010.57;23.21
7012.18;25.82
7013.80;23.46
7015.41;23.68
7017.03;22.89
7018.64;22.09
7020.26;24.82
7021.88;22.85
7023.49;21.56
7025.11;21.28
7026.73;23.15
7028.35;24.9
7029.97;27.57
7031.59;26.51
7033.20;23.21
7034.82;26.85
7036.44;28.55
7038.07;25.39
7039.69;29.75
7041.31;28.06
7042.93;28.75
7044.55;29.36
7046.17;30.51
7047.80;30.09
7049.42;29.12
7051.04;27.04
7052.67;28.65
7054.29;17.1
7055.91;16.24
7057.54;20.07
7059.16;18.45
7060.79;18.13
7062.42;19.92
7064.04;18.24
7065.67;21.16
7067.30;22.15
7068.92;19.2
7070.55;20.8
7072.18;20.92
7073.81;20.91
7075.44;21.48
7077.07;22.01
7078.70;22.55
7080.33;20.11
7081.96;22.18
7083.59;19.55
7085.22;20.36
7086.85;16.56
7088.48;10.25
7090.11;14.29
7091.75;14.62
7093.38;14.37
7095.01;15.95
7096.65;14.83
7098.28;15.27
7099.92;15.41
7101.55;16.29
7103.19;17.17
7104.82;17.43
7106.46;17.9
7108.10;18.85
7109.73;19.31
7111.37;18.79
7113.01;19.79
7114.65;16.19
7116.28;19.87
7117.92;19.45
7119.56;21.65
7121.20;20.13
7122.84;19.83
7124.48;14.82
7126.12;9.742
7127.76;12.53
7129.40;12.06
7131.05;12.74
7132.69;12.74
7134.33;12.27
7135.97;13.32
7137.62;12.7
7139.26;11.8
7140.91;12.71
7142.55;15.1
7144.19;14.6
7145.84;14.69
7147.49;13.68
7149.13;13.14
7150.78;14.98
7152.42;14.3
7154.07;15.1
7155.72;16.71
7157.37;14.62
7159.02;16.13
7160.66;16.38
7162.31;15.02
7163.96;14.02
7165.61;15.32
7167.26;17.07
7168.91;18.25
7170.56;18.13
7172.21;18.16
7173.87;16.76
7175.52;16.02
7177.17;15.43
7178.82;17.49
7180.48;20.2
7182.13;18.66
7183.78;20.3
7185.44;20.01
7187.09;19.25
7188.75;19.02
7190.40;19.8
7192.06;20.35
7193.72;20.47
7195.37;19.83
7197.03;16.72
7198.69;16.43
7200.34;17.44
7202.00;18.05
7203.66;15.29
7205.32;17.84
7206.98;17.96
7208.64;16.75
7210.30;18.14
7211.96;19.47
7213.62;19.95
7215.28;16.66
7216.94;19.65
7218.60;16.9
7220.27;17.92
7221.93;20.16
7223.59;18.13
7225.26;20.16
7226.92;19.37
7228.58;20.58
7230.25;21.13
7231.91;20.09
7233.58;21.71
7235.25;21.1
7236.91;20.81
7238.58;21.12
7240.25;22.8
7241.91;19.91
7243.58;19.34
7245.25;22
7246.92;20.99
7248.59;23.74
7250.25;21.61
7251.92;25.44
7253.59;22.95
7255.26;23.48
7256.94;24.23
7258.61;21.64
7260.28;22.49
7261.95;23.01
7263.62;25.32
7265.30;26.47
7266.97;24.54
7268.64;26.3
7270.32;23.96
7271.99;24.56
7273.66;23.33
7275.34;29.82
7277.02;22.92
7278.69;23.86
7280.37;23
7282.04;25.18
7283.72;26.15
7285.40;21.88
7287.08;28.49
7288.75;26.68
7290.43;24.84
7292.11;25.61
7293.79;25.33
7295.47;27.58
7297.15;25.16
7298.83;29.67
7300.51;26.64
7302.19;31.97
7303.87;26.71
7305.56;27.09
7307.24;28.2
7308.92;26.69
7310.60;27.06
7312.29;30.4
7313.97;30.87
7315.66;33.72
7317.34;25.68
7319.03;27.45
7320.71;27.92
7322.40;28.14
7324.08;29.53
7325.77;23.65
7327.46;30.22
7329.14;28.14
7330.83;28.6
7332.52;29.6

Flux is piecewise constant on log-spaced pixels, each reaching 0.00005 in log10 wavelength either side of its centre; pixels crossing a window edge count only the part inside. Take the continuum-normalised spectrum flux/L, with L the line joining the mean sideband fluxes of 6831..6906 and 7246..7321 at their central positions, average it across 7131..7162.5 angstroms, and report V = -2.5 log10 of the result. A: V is 0.47 mag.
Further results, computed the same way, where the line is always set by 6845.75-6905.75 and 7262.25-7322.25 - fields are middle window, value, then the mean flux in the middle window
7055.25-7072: 0.02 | 19.5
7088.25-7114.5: 0.27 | 16.4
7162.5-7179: 0.36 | 16.6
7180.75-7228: 0.27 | 18.6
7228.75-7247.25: 0.19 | 21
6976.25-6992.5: -0.21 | 21.3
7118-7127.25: 0.24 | 17.3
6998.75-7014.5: -0.24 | 22.7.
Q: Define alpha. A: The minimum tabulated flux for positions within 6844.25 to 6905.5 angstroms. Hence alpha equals 11.96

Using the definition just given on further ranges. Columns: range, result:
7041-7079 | 16.24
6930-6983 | 16.34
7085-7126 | 10.25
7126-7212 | 9.742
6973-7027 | 19.36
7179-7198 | 16.72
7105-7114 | 17.9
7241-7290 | 19.34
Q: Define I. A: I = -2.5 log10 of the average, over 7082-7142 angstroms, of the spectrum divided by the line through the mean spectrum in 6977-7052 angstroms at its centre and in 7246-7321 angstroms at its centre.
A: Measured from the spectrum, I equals 0.47 mag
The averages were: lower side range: 24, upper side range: 25.8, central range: 16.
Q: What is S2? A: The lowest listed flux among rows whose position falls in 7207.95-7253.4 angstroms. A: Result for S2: 16.66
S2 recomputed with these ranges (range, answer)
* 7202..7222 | 15.29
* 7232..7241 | 20.81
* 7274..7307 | 21.88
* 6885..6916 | 12.25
